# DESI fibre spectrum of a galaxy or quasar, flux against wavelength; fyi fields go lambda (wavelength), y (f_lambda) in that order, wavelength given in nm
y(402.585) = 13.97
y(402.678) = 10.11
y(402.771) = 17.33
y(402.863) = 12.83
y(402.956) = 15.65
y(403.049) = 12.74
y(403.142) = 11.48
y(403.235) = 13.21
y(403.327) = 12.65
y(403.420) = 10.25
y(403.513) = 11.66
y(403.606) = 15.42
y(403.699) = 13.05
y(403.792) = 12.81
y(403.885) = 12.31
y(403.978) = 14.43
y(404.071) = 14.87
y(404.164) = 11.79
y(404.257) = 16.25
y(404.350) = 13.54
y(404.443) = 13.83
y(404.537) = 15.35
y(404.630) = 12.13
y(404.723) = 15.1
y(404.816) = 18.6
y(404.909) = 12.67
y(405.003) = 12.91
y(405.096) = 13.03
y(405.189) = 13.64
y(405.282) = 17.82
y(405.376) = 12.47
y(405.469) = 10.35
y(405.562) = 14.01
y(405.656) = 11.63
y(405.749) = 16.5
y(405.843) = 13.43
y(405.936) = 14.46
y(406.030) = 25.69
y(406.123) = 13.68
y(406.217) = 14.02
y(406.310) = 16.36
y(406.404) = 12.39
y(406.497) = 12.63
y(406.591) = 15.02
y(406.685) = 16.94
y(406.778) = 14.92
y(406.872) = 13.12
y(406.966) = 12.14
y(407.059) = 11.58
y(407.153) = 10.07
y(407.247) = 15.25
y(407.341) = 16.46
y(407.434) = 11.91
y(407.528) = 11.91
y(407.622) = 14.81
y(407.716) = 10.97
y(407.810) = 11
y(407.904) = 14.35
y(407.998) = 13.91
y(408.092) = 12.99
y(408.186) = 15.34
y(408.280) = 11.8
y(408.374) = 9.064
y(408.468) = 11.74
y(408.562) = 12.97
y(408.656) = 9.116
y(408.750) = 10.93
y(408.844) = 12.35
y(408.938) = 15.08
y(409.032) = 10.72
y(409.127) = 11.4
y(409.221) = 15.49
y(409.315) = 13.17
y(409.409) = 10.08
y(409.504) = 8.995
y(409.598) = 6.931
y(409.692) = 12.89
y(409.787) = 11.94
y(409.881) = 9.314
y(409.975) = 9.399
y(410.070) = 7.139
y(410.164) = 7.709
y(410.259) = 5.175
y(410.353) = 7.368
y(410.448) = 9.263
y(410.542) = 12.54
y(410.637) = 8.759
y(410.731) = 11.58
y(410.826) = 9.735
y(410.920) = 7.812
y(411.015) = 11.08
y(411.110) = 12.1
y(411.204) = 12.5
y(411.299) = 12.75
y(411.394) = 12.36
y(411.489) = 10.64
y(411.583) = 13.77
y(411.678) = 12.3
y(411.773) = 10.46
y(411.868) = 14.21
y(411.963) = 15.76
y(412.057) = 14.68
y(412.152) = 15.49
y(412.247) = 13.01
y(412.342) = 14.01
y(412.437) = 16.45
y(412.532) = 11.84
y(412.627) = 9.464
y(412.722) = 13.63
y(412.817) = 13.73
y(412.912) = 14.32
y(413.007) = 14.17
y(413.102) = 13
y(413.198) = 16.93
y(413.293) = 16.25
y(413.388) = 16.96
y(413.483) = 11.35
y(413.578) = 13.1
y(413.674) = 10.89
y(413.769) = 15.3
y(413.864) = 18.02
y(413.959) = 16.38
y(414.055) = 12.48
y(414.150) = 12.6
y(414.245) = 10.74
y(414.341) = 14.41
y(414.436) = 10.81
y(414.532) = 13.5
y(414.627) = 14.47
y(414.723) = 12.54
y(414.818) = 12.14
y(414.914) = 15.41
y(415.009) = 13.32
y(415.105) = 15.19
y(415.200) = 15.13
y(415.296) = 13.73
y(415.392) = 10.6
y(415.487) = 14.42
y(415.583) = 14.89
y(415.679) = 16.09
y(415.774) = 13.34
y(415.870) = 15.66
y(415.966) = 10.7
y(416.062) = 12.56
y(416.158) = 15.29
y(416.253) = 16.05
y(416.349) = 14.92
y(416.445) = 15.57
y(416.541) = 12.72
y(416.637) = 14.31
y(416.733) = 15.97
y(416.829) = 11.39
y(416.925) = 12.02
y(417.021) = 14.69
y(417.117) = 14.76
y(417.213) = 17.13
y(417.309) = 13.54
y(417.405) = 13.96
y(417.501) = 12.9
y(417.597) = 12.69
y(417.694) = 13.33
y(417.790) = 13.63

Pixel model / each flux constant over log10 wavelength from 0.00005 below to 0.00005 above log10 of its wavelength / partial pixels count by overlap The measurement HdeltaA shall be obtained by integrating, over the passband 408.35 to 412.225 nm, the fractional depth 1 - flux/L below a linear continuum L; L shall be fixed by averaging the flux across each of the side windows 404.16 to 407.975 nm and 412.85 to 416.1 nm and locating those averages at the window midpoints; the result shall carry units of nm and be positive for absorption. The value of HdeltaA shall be 0.77 nm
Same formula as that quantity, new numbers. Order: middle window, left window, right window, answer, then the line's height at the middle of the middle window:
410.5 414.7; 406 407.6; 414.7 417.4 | 0.31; 14.1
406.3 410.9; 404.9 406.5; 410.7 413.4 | 0.71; 13.8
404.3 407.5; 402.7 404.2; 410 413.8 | -0.31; 12.9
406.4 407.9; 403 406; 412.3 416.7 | 0.05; 13.7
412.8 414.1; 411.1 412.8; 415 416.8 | -0.09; 13.5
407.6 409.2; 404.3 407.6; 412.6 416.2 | 0.20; 14.1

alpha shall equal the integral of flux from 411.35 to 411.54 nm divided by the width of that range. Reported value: 11.6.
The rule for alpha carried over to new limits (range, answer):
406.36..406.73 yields 14.2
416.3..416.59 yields 14.4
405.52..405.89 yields 13.9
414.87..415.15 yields 14.6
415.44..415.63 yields 14.6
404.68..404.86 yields 16.9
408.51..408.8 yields 11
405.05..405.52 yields 13.5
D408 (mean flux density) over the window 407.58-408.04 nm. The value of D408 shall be 13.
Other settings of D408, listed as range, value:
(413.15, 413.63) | 14.9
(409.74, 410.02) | 10.3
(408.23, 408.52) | 11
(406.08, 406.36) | 14.7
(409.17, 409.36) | 14.3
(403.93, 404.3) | 14.3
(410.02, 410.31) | 6.7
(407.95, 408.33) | 13.5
